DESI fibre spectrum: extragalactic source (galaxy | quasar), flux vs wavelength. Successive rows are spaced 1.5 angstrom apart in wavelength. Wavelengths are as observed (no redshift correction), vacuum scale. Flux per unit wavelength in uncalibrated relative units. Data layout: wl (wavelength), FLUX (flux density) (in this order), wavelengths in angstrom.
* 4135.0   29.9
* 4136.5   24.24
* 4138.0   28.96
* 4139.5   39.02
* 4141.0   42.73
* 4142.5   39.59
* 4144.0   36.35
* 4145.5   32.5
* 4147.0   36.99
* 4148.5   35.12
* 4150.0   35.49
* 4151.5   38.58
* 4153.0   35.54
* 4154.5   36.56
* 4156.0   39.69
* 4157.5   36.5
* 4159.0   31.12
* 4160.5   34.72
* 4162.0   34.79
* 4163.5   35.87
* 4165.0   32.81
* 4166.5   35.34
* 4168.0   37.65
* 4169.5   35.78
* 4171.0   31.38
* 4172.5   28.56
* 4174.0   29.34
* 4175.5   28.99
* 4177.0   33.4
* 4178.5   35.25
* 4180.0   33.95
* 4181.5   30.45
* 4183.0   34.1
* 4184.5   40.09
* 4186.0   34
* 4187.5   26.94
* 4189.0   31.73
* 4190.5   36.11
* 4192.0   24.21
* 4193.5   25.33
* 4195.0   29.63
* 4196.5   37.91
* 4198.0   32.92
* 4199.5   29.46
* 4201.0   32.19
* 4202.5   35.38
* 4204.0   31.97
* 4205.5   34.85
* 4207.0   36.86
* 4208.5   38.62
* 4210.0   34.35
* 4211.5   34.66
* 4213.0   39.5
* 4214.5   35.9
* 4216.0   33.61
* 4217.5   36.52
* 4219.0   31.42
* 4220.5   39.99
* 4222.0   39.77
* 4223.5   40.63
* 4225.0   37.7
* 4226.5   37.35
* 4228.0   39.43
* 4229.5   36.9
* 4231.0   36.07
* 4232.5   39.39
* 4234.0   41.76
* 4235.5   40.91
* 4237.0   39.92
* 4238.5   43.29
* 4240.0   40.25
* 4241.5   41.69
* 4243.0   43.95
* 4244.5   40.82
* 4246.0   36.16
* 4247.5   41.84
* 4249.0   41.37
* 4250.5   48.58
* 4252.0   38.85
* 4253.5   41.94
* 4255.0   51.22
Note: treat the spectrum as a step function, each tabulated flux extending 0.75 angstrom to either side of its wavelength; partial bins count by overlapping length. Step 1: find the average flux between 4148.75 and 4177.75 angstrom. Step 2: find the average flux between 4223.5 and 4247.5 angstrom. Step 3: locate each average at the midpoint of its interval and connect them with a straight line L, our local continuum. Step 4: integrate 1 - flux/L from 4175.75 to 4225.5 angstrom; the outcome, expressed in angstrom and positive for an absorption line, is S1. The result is 4.1 angstrom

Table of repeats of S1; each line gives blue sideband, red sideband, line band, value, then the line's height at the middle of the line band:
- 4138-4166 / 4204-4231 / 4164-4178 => 1.40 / 36.3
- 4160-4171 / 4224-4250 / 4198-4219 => 1.83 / 38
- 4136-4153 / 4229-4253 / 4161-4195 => 4.42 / 37.4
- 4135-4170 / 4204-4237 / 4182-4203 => 2.56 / 36.5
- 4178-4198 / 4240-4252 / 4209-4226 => 0.15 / 37.1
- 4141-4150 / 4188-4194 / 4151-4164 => -0.43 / 34.7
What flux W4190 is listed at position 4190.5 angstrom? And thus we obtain 36.11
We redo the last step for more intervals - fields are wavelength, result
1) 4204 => 31.97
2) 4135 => 29.9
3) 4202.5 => 35.38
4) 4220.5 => 39.99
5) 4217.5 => 36.52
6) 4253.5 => 41.94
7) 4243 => 43.95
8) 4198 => 32.92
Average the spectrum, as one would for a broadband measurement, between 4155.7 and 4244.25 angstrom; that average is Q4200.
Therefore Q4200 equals 35.3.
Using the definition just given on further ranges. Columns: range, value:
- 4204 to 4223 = 36.2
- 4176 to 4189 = 33.3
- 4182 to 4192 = 33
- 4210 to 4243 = 38.4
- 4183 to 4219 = 33.6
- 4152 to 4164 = 35.7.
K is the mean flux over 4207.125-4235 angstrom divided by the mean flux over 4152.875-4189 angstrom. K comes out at 1.11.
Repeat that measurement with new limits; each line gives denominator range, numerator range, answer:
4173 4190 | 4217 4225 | 1.16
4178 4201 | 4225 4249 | 1.24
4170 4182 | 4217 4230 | 1.20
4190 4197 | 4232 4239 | 1.36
